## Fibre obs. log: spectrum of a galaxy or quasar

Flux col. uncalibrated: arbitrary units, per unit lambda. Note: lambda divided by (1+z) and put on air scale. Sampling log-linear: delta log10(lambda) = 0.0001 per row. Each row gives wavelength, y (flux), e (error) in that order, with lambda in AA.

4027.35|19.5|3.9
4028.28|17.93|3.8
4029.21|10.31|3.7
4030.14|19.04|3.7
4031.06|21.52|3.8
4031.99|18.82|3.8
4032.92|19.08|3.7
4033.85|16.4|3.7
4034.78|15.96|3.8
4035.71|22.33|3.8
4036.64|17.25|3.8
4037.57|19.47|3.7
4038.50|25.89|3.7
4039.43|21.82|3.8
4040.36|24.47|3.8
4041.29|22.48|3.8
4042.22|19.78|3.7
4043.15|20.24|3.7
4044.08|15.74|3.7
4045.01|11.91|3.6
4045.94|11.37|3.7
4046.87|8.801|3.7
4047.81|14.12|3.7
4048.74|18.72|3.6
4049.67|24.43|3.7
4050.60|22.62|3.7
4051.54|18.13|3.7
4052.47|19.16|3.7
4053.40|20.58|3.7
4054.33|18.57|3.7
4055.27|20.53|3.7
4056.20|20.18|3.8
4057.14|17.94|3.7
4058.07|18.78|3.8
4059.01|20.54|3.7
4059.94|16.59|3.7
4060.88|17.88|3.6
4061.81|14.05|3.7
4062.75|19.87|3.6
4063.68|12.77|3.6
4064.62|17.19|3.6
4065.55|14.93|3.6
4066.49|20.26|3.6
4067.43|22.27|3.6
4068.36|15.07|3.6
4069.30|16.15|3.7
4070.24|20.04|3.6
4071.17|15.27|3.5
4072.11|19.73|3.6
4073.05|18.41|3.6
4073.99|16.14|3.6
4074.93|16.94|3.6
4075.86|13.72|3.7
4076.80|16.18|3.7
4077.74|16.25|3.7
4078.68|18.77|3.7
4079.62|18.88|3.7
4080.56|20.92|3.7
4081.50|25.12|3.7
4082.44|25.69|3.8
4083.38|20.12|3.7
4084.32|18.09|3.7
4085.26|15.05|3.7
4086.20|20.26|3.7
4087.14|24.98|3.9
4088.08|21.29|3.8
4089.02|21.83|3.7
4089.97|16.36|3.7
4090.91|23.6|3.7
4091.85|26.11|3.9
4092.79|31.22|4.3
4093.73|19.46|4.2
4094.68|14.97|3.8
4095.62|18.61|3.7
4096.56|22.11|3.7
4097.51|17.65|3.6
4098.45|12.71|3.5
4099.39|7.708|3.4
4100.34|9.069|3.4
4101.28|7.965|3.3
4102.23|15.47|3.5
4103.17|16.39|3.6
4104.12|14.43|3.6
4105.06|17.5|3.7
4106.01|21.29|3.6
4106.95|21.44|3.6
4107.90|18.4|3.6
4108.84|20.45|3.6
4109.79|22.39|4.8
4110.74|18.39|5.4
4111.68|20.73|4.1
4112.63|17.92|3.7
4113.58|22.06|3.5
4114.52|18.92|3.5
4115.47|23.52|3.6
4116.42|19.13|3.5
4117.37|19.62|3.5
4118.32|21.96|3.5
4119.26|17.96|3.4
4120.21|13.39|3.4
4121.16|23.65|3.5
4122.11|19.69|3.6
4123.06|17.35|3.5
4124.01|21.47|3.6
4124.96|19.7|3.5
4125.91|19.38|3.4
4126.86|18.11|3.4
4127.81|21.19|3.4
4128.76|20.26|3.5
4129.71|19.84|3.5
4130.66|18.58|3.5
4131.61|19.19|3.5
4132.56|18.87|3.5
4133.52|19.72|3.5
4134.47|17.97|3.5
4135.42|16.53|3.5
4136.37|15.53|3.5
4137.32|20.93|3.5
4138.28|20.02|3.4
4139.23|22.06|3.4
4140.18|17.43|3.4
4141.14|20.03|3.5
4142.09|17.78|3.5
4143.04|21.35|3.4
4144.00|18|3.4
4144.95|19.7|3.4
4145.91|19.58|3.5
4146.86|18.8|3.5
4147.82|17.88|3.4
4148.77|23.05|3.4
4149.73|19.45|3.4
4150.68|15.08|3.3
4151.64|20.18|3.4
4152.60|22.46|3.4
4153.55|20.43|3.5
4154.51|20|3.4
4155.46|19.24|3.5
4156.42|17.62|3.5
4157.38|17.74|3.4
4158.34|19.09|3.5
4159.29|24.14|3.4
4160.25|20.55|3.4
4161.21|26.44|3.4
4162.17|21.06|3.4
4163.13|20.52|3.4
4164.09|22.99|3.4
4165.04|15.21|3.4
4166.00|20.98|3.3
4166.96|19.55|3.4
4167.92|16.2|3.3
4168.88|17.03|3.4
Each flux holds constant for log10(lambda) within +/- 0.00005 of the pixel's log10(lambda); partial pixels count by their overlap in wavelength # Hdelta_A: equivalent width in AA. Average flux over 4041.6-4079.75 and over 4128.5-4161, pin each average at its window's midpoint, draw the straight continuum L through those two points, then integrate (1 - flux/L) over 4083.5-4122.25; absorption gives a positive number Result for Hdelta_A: -0.8 AA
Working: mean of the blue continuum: 17.6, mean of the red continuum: 19.4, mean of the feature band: 18.9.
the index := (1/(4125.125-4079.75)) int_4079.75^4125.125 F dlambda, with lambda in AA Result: 19.2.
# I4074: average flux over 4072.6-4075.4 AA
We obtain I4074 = 17.2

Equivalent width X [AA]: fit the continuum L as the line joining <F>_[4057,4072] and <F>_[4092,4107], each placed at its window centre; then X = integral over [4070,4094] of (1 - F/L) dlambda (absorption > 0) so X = -4.0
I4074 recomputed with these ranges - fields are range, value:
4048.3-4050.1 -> 21.6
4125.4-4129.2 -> 19.7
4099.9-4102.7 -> 10.9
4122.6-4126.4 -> 19.5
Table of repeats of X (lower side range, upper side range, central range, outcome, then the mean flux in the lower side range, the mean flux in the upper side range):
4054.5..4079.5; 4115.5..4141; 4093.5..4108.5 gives 2.1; 17.6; 19.3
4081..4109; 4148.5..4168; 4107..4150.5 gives 0.1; 18.8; 20.1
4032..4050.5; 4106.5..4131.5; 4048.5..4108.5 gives 2.0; 18.5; 19.8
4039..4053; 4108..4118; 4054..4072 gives 0.9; 18.3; 20.3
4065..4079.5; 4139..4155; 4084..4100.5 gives -1.1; 17.4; 19.6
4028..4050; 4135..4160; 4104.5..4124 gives -0.8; 18.2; 19.4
